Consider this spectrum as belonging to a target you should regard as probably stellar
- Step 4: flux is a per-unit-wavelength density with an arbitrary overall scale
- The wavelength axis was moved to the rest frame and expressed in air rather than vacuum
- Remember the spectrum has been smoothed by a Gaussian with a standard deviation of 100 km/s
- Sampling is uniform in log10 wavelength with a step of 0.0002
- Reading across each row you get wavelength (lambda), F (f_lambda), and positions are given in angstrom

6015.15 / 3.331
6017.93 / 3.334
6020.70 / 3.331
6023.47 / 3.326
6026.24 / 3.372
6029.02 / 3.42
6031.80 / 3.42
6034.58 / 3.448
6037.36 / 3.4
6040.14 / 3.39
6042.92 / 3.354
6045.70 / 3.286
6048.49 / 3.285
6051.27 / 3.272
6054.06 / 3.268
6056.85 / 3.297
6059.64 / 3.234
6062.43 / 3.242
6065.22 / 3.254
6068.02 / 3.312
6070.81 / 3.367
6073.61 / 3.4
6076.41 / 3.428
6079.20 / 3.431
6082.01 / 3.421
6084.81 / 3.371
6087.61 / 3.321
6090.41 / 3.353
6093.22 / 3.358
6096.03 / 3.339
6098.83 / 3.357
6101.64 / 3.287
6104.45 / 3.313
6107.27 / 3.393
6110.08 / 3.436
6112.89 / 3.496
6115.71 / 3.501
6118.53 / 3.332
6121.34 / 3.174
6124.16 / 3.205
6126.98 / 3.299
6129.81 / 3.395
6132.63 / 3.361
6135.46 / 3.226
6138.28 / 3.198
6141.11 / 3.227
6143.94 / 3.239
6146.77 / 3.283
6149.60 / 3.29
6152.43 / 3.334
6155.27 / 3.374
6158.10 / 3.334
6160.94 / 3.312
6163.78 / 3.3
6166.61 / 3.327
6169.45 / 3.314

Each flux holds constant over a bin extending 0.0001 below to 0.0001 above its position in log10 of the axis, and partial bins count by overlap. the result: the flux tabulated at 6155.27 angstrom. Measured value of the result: 3.374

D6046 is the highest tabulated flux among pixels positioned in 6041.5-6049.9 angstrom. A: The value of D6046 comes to 3.354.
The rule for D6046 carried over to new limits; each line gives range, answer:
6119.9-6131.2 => 3.395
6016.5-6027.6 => 3.372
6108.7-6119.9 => 3.501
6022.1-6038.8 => 3.448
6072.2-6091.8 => 3.431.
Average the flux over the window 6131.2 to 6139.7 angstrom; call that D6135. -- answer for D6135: 3.26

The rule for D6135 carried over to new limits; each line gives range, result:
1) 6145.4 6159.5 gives 3.32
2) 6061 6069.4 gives 3.27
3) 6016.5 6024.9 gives 3.33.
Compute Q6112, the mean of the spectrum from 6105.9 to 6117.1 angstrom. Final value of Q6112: 3.46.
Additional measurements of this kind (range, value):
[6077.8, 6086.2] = 3.41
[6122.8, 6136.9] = 3.3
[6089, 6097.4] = 3.35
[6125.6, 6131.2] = 3.34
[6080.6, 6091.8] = 3.37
